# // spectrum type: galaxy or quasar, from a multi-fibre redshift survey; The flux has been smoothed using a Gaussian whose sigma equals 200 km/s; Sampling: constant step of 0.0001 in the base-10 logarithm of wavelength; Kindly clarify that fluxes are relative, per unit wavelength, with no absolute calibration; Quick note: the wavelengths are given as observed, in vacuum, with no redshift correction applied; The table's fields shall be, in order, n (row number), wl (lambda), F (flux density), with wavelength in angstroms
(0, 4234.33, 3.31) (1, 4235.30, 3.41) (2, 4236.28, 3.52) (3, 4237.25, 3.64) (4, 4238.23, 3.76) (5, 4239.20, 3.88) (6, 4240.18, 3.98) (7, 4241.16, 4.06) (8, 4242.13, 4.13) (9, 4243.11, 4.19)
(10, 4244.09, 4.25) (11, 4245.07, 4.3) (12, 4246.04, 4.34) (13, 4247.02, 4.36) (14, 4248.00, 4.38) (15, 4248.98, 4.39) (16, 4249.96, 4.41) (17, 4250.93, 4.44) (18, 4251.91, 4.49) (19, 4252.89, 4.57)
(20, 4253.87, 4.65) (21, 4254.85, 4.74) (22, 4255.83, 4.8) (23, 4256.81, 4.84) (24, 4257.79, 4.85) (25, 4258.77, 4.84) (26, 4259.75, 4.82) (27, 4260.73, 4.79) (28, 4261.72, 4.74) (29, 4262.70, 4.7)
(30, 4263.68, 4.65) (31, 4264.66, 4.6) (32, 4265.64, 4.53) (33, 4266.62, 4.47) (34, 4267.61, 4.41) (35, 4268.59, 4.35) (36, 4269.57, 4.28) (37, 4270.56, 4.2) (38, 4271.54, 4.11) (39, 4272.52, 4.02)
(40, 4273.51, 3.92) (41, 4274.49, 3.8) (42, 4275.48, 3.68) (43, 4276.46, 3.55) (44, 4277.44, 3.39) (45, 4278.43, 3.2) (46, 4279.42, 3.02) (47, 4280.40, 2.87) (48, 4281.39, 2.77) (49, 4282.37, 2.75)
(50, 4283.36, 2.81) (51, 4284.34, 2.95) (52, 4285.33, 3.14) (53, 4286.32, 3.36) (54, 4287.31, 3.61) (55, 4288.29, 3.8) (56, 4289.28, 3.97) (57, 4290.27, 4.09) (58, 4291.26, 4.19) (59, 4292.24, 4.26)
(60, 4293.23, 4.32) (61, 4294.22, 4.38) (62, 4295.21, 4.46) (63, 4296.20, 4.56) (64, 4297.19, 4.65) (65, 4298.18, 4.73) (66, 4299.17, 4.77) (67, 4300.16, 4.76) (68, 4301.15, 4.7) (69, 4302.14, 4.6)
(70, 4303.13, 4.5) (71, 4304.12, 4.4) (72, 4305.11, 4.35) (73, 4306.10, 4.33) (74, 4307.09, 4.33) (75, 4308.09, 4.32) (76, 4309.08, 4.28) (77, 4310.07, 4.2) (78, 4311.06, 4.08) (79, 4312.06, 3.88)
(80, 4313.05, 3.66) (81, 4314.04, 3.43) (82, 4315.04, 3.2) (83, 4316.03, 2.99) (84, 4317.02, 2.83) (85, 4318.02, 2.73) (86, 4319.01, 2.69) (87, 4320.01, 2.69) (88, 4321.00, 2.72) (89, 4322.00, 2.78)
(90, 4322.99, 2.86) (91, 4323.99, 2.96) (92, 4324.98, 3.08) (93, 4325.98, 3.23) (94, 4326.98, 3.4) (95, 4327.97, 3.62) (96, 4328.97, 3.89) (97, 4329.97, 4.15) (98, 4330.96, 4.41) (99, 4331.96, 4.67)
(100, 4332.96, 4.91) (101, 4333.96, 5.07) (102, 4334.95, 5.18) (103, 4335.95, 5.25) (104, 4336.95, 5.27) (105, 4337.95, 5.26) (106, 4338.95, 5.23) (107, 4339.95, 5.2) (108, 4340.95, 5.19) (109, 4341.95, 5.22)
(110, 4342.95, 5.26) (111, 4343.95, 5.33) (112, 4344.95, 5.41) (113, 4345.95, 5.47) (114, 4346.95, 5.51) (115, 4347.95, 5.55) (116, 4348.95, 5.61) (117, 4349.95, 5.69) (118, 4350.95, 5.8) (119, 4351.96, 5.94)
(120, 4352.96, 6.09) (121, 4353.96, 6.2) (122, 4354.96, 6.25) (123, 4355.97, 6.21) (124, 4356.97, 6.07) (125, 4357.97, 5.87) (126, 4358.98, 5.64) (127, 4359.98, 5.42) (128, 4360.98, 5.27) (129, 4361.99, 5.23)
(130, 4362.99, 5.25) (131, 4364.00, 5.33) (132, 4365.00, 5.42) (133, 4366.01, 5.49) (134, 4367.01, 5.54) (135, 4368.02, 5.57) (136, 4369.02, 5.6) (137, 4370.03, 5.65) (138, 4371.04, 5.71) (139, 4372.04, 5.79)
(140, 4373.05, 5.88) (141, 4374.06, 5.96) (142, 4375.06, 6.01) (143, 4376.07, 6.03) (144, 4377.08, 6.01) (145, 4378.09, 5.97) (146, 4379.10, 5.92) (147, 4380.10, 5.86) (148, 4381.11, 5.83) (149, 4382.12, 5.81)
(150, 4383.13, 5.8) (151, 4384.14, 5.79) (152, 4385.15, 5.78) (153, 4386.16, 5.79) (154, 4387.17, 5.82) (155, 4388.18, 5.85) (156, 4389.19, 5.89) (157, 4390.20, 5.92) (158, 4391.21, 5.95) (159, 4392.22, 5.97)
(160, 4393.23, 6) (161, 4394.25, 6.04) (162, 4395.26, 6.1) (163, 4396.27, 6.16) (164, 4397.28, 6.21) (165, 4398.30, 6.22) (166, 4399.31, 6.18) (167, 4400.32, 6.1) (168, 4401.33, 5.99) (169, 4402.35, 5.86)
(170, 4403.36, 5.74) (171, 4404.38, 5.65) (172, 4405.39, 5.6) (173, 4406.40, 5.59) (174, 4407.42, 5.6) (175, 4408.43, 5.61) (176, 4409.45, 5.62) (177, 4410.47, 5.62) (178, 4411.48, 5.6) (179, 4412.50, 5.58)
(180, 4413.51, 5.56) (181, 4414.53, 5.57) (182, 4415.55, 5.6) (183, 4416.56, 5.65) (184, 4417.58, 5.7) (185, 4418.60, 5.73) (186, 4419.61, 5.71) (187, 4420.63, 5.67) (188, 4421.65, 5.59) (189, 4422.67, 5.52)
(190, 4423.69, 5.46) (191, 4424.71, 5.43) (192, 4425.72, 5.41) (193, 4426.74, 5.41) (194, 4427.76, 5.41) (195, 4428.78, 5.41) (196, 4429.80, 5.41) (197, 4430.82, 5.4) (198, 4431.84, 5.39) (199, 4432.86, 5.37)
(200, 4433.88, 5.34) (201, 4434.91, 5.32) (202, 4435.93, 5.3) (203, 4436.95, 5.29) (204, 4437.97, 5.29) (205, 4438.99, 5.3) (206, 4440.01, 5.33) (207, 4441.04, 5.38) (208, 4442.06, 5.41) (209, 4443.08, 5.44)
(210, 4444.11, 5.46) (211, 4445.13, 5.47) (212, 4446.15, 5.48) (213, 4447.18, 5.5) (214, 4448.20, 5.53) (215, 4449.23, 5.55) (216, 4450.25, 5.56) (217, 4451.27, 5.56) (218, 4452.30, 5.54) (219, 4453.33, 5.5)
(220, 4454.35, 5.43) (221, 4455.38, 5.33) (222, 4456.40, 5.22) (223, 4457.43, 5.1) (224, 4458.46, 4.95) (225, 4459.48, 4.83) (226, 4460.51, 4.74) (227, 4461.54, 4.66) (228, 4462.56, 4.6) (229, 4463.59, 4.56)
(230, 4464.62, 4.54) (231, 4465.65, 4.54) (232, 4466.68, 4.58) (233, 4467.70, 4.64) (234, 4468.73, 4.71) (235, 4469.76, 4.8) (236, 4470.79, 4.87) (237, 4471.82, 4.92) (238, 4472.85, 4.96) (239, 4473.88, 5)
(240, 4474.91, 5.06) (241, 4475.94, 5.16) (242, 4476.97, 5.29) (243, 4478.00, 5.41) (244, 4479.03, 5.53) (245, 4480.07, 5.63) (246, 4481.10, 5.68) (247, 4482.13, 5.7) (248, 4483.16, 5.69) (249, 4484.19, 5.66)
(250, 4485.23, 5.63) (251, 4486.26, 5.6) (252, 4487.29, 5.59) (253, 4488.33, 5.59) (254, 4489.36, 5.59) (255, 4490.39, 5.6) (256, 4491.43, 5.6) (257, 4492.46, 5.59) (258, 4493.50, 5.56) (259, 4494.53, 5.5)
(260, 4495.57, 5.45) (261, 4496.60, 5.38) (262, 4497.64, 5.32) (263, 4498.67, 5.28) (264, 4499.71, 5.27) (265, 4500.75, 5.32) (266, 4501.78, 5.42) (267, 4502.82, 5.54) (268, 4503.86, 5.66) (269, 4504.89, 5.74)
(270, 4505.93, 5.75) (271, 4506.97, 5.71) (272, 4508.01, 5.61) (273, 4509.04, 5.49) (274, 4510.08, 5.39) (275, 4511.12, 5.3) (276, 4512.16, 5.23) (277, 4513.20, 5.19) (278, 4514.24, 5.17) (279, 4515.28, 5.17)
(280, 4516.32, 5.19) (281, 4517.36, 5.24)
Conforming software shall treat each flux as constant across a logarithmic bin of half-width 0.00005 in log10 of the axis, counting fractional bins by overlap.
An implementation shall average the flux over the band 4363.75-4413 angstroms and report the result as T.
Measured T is 5.82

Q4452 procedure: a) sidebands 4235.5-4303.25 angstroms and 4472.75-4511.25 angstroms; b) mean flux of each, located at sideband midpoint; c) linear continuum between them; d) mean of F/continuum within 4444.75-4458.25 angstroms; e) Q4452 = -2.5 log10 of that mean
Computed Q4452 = -0.04 mag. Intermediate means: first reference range 4.14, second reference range 5.49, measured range 5.43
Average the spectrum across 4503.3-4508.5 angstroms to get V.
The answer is 5.69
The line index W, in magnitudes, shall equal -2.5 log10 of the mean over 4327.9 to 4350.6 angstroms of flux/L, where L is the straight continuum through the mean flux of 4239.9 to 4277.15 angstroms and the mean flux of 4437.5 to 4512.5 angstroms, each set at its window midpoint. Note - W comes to -0.080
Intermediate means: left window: 4.38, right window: 5.31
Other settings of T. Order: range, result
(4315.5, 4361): 4.69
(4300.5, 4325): 3.64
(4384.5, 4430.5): 5.74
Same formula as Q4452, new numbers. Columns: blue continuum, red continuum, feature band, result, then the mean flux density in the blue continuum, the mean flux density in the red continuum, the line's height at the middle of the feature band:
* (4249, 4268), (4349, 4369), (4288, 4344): 0.25 mag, 4.64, 5.7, 5.25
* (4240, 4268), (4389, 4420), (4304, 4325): 0.40 mag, 4.51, 5.82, 5.04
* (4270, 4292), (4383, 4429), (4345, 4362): -0.20 mag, 3.52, 5.75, 4.81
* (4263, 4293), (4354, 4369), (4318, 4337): 0.28 mag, 3.77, 5.63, 4.87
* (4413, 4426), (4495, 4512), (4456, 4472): 0.16 mag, 5.59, 5.47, 5.53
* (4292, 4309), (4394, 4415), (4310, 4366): 0.08 mag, 4.49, 5.82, 4.97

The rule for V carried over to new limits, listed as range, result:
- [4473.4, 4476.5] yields 5.08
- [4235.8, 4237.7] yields 3.59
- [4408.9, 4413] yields 5.59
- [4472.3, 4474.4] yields 4.98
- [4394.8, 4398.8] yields 6.17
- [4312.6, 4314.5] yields 3.55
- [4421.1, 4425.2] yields 5.49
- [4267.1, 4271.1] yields 4.3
